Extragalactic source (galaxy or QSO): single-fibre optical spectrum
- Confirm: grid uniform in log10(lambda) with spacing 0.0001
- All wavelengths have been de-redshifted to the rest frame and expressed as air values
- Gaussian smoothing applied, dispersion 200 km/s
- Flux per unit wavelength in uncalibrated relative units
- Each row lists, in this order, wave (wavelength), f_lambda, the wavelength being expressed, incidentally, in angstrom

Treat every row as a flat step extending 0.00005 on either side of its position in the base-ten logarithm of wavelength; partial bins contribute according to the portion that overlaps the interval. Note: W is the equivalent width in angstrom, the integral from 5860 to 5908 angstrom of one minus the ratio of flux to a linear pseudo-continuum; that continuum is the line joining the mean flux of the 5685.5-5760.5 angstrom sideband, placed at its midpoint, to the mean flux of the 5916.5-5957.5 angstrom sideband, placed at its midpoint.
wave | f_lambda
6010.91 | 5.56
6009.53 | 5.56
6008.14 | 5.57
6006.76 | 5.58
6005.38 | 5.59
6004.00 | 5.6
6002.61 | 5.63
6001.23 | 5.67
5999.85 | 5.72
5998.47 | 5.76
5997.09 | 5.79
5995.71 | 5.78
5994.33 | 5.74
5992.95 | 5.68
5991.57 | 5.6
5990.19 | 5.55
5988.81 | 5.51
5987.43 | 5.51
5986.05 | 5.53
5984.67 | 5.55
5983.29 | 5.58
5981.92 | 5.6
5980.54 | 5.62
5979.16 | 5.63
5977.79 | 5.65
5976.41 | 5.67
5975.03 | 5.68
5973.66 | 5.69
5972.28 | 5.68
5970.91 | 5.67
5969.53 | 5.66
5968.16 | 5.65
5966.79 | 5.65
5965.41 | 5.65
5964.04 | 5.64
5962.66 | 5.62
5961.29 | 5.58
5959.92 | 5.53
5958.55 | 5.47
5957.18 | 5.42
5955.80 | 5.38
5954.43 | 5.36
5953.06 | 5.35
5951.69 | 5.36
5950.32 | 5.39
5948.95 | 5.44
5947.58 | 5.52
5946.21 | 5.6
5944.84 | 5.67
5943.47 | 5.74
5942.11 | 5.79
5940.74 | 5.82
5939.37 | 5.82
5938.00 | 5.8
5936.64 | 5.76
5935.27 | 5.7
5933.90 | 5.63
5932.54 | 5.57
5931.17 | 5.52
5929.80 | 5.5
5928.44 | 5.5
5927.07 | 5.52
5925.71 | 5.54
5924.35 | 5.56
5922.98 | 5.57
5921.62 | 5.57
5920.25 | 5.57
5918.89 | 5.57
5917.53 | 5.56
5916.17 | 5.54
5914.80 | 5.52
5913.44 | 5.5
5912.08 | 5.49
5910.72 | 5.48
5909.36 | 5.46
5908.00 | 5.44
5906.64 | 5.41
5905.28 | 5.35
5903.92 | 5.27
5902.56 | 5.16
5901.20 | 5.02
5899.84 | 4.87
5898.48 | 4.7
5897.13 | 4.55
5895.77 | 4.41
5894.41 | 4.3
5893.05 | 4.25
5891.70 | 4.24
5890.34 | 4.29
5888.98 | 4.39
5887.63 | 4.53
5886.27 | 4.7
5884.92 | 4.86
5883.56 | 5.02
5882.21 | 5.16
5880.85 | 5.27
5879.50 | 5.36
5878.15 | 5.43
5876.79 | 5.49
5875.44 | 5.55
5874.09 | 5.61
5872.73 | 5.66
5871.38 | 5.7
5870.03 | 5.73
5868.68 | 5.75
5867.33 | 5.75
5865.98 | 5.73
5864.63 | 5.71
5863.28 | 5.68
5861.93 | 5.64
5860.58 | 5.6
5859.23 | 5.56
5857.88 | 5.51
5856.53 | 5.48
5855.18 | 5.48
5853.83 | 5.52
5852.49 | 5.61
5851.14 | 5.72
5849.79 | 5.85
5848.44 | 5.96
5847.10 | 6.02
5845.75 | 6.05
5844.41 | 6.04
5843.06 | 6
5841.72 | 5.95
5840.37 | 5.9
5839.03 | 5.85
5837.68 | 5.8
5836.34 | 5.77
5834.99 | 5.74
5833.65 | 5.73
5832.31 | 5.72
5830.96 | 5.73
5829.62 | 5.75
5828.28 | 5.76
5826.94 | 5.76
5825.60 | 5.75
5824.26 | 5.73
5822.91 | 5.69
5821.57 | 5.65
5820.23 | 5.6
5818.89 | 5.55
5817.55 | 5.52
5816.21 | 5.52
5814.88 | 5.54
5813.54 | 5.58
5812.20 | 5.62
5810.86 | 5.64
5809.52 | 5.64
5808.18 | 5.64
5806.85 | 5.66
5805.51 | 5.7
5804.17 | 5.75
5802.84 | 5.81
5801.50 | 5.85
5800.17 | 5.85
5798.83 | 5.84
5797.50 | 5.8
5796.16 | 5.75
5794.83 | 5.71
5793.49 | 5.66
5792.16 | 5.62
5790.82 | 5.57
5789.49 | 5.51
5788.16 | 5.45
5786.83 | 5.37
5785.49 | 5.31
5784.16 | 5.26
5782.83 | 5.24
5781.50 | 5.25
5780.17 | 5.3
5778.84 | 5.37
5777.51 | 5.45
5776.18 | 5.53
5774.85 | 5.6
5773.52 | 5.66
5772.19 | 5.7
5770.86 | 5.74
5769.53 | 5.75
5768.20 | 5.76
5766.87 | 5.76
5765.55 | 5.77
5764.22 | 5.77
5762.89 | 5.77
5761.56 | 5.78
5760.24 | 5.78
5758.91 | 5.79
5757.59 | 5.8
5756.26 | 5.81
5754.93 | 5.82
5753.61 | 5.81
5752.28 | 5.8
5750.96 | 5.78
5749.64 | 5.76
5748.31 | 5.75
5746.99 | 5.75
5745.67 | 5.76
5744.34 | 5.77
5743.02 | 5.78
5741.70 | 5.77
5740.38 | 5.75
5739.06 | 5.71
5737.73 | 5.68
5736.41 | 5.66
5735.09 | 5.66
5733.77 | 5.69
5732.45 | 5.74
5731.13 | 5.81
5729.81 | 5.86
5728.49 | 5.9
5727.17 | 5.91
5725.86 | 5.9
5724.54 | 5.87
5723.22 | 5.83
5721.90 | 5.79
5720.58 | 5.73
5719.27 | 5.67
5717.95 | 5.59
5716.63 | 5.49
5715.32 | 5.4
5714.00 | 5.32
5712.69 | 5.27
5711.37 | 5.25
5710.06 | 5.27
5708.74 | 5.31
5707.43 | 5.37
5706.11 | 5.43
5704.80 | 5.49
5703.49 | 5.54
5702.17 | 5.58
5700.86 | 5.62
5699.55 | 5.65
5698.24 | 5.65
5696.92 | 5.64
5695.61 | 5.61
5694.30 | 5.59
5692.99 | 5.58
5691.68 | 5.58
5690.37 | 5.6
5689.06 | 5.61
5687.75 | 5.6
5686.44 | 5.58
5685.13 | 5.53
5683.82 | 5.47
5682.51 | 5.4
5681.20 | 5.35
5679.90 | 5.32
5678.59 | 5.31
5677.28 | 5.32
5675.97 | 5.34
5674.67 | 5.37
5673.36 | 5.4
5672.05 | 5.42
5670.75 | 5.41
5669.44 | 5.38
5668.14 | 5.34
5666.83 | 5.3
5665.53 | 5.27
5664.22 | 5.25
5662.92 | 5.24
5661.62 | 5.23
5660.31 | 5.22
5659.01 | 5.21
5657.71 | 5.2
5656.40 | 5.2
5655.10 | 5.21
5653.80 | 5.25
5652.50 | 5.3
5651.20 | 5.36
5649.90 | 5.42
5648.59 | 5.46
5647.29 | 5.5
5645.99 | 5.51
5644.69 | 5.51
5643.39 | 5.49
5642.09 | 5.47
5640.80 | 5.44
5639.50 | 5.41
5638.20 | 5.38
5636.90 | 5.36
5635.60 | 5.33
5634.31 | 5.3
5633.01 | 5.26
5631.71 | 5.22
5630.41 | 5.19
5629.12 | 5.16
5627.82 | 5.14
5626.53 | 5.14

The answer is 3.8 angstrom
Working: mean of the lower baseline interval 5.66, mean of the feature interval 5.15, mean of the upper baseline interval 5.57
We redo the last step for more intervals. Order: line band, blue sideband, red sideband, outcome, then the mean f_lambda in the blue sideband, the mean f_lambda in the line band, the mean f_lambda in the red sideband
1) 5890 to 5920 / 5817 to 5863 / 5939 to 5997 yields 3.1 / 5.73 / 5.08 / 5.6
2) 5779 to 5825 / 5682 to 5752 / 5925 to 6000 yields 0.2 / 5.63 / 5.59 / 5.61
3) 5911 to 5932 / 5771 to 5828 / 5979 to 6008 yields 0.3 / 5.6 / 5.53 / 5.63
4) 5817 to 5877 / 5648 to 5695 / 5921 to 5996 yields -2.3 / 5.38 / 5.72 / 5.59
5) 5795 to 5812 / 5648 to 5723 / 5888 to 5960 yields -1.1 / 5.43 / 5.74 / 5.33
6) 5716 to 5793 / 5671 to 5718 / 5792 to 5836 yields -1.3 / 5.47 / 5.68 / 5.69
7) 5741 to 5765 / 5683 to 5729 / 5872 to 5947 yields -1.2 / 5.58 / 5.78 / 5.3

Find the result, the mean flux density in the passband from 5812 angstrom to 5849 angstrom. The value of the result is 5.76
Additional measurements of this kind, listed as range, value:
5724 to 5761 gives 5.78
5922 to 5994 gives 5.59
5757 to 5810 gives 5.63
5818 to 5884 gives 5.68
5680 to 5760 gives 5.64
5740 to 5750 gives 5.76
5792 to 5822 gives 5.68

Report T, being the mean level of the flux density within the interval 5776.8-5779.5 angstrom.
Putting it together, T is 5.41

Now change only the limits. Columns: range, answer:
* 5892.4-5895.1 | 4.27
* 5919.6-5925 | 5.56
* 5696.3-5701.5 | 5.64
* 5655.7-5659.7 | 5.2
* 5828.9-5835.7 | 5.73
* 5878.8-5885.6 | 5.14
